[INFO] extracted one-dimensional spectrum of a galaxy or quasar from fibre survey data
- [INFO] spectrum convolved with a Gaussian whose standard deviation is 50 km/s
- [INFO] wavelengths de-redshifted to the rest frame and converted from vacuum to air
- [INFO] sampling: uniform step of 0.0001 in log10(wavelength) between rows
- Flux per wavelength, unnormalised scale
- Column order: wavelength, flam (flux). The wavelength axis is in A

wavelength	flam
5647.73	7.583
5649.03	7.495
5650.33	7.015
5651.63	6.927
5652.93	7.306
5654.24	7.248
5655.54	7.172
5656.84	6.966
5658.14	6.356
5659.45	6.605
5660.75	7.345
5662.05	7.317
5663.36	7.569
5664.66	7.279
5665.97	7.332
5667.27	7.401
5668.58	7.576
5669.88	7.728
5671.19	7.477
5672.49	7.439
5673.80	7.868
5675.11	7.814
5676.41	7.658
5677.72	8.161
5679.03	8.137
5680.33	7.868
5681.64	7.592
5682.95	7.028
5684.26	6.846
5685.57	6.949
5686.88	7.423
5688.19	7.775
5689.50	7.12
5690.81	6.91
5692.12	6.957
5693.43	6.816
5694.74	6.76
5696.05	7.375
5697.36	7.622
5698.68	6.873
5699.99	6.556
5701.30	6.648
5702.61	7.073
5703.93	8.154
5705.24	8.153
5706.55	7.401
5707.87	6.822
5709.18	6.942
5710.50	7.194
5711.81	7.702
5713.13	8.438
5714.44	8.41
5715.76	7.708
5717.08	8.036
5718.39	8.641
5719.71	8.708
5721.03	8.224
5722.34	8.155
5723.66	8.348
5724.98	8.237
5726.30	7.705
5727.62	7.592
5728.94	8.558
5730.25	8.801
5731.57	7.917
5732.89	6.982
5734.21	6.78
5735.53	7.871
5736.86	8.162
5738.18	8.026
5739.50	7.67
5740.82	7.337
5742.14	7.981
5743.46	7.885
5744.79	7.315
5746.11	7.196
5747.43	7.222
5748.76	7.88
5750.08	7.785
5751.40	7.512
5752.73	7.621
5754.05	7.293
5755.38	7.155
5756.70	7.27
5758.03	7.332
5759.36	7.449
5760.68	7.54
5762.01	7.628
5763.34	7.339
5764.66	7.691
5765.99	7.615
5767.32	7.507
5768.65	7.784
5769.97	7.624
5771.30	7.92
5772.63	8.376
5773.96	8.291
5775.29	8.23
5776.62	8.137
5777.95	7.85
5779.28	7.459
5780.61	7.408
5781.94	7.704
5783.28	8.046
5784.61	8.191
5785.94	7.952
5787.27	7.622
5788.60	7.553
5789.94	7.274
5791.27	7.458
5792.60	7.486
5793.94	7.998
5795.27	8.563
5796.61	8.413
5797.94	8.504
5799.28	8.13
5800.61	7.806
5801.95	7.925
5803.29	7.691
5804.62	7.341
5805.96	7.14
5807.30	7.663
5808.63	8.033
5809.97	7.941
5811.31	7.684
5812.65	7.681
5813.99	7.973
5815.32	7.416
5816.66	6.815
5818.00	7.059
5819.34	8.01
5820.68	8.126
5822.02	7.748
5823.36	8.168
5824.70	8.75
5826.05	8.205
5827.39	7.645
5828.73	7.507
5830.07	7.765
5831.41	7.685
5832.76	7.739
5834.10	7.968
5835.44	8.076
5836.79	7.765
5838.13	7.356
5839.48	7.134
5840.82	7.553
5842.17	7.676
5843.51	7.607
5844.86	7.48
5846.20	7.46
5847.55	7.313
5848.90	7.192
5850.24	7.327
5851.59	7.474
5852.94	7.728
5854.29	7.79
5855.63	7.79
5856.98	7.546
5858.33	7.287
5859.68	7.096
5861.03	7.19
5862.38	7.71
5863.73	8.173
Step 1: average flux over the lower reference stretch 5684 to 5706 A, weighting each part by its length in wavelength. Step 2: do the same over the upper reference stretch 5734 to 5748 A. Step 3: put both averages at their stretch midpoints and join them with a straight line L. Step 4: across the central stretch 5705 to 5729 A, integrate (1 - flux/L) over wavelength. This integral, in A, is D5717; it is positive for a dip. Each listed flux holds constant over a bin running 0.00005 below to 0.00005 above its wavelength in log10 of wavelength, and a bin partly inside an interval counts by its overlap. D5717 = -1.74 A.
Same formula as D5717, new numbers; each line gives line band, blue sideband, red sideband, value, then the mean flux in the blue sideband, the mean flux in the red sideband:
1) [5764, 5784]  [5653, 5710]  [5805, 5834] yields -0.63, 7.3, 7.75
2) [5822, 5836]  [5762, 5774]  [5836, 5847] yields -0.73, 7.76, 7.5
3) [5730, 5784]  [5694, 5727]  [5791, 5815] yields 0.70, 7.67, 7.86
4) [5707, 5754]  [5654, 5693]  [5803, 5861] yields -2.16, 7.36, 7.63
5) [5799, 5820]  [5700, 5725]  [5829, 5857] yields 0.03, 7.8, 7.59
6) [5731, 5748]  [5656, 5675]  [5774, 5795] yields 0.10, 7.32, 7.79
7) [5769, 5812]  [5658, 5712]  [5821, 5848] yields -1.35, 7.33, 7.74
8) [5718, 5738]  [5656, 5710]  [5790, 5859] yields -1.61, 7.31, 7.71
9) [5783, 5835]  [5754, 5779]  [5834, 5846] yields -1.17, 7.69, 7.6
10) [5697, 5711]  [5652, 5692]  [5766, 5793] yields 0.52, 7.37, 7.79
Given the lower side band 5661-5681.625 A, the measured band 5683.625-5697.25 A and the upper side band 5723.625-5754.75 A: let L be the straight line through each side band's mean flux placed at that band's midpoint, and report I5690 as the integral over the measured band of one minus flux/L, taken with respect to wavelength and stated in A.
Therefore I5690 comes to 1.0 A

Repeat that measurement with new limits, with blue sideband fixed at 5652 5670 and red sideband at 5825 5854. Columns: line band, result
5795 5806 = -0.6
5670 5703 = -0.2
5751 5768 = -0.1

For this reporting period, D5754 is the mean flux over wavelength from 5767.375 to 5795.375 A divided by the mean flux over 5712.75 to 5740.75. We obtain 0.98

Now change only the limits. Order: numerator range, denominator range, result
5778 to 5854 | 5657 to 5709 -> 1.05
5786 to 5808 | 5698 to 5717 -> 1.05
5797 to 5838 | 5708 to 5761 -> 1.01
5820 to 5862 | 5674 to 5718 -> 1.03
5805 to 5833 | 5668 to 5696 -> 1.04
